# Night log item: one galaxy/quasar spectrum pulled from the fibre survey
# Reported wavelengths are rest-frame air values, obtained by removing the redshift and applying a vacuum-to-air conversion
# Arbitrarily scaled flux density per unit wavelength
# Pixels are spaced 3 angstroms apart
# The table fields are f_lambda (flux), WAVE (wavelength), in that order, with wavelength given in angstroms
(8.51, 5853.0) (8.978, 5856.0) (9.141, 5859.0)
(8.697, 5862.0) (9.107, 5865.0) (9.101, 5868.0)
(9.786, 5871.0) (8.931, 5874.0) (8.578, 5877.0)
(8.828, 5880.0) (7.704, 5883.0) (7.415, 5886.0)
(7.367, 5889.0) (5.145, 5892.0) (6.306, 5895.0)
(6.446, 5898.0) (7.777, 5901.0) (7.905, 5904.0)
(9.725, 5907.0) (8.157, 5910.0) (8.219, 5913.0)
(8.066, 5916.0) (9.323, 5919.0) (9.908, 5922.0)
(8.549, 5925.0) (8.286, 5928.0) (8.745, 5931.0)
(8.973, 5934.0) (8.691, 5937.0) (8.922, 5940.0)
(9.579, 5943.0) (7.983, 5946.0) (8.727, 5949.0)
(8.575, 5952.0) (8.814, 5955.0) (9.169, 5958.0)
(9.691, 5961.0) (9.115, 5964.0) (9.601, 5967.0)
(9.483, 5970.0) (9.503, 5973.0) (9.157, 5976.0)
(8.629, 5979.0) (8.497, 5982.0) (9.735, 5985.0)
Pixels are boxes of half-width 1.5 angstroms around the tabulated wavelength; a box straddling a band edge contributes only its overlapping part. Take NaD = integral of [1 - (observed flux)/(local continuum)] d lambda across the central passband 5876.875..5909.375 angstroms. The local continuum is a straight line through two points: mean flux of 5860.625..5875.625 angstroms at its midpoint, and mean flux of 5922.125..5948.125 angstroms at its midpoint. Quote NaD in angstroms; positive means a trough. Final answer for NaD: 5.3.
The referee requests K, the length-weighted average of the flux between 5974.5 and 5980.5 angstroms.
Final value 8.89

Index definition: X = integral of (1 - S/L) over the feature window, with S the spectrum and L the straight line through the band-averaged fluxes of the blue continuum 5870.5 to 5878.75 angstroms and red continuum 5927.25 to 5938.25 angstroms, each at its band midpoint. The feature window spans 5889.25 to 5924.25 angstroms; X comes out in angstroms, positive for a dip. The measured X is 3.7 angstroms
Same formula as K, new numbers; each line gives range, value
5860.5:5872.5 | 9.17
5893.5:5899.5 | 6.38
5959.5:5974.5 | 9.48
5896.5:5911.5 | 8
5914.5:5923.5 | 9.1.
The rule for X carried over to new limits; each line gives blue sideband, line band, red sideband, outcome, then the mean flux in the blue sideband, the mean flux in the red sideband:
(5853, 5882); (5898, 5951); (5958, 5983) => 2.9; 8.97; 9.22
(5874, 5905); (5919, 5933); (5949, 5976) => -1.0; 7.41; 9.21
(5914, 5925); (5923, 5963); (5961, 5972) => 1.6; 8.98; 9.44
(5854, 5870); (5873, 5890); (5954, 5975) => 1.8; 9.01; 9.35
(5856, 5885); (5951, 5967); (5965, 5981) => 0.1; 8.85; 9.25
